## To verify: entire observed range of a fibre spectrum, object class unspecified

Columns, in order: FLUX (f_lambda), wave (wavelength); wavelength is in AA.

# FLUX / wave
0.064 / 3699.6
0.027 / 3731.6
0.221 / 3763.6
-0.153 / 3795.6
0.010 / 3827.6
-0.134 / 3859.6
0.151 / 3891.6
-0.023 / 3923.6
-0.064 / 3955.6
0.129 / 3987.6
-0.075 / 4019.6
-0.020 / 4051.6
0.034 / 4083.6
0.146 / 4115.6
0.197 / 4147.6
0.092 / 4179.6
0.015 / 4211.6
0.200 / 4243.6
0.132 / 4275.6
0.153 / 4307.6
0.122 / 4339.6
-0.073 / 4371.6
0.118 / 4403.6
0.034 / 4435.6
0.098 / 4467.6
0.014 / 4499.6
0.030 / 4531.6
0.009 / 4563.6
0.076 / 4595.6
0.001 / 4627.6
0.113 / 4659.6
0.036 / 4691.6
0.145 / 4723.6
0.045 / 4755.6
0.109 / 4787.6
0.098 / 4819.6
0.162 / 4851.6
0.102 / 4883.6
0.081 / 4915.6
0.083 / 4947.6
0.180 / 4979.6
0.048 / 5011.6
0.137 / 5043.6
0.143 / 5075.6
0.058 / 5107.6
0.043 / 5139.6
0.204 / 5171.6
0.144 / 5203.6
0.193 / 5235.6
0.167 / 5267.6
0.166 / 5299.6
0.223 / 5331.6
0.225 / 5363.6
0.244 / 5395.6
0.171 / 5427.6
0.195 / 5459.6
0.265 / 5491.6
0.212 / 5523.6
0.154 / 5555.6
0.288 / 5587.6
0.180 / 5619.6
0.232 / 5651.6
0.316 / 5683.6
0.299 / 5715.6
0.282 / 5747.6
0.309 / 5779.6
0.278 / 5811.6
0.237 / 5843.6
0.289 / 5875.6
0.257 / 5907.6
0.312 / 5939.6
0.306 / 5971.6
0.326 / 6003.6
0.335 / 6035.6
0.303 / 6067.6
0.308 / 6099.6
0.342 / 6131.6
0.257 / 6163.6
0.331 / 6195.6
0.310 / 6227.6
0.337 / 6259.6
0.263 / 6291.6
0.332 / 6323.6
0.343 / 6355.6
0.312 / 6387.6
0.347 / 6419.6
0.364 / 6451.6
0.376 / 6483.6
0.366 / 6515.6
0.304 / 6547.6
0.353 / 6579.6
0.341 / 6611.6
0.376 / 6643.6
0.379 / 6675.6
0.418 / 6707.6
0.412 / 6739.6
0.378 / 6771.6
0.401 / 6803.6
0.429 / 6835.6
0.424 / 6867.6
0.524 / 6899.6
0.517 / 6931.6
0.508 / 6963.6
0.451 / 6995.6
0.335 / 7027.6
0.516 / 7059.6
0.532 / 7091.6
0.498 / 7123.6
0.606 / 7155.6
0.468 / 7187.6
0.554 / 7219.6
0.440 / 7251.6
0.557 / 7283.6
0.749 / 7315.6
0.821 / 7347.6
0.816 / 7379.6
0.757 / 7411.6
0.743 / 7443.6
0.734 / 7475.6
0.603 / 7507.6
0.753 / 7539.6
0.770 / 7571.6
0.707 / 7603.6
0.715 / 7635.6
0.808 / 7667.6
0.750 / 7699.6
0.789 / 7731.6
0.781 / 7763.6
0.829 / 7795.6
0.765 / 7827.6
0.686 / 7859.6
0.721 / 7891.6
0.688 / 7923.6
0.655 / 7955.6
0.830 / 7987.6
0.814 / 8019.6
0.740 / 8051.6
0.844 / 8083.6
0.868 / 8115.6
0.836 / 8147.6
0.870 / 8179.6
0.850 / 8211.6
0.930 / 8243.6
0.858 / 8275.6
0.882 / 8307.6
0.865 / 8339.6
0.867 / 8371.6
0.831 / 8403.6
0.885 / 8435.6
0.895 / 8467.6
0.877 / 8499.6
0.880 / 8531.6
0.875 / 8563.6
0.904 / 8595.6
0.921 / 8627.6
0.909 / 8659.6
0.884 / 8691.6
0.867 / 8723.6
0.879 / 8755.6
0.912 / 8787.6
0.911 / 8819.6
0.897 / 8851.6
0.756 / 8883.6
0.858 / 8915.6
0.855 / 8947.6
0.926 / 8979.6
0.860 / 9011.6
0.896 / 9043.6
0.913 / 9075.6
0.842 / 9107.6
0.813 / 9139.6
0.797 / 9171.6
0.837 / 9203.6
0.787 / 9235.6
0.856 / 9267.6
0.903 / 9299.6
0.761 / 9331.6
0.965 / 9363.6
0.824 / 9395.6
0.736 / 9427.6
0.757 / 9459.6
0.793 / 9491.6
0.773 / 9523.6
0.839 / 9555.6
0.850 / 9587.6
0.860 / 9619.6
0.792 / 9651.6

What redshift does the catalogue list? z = 0.830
